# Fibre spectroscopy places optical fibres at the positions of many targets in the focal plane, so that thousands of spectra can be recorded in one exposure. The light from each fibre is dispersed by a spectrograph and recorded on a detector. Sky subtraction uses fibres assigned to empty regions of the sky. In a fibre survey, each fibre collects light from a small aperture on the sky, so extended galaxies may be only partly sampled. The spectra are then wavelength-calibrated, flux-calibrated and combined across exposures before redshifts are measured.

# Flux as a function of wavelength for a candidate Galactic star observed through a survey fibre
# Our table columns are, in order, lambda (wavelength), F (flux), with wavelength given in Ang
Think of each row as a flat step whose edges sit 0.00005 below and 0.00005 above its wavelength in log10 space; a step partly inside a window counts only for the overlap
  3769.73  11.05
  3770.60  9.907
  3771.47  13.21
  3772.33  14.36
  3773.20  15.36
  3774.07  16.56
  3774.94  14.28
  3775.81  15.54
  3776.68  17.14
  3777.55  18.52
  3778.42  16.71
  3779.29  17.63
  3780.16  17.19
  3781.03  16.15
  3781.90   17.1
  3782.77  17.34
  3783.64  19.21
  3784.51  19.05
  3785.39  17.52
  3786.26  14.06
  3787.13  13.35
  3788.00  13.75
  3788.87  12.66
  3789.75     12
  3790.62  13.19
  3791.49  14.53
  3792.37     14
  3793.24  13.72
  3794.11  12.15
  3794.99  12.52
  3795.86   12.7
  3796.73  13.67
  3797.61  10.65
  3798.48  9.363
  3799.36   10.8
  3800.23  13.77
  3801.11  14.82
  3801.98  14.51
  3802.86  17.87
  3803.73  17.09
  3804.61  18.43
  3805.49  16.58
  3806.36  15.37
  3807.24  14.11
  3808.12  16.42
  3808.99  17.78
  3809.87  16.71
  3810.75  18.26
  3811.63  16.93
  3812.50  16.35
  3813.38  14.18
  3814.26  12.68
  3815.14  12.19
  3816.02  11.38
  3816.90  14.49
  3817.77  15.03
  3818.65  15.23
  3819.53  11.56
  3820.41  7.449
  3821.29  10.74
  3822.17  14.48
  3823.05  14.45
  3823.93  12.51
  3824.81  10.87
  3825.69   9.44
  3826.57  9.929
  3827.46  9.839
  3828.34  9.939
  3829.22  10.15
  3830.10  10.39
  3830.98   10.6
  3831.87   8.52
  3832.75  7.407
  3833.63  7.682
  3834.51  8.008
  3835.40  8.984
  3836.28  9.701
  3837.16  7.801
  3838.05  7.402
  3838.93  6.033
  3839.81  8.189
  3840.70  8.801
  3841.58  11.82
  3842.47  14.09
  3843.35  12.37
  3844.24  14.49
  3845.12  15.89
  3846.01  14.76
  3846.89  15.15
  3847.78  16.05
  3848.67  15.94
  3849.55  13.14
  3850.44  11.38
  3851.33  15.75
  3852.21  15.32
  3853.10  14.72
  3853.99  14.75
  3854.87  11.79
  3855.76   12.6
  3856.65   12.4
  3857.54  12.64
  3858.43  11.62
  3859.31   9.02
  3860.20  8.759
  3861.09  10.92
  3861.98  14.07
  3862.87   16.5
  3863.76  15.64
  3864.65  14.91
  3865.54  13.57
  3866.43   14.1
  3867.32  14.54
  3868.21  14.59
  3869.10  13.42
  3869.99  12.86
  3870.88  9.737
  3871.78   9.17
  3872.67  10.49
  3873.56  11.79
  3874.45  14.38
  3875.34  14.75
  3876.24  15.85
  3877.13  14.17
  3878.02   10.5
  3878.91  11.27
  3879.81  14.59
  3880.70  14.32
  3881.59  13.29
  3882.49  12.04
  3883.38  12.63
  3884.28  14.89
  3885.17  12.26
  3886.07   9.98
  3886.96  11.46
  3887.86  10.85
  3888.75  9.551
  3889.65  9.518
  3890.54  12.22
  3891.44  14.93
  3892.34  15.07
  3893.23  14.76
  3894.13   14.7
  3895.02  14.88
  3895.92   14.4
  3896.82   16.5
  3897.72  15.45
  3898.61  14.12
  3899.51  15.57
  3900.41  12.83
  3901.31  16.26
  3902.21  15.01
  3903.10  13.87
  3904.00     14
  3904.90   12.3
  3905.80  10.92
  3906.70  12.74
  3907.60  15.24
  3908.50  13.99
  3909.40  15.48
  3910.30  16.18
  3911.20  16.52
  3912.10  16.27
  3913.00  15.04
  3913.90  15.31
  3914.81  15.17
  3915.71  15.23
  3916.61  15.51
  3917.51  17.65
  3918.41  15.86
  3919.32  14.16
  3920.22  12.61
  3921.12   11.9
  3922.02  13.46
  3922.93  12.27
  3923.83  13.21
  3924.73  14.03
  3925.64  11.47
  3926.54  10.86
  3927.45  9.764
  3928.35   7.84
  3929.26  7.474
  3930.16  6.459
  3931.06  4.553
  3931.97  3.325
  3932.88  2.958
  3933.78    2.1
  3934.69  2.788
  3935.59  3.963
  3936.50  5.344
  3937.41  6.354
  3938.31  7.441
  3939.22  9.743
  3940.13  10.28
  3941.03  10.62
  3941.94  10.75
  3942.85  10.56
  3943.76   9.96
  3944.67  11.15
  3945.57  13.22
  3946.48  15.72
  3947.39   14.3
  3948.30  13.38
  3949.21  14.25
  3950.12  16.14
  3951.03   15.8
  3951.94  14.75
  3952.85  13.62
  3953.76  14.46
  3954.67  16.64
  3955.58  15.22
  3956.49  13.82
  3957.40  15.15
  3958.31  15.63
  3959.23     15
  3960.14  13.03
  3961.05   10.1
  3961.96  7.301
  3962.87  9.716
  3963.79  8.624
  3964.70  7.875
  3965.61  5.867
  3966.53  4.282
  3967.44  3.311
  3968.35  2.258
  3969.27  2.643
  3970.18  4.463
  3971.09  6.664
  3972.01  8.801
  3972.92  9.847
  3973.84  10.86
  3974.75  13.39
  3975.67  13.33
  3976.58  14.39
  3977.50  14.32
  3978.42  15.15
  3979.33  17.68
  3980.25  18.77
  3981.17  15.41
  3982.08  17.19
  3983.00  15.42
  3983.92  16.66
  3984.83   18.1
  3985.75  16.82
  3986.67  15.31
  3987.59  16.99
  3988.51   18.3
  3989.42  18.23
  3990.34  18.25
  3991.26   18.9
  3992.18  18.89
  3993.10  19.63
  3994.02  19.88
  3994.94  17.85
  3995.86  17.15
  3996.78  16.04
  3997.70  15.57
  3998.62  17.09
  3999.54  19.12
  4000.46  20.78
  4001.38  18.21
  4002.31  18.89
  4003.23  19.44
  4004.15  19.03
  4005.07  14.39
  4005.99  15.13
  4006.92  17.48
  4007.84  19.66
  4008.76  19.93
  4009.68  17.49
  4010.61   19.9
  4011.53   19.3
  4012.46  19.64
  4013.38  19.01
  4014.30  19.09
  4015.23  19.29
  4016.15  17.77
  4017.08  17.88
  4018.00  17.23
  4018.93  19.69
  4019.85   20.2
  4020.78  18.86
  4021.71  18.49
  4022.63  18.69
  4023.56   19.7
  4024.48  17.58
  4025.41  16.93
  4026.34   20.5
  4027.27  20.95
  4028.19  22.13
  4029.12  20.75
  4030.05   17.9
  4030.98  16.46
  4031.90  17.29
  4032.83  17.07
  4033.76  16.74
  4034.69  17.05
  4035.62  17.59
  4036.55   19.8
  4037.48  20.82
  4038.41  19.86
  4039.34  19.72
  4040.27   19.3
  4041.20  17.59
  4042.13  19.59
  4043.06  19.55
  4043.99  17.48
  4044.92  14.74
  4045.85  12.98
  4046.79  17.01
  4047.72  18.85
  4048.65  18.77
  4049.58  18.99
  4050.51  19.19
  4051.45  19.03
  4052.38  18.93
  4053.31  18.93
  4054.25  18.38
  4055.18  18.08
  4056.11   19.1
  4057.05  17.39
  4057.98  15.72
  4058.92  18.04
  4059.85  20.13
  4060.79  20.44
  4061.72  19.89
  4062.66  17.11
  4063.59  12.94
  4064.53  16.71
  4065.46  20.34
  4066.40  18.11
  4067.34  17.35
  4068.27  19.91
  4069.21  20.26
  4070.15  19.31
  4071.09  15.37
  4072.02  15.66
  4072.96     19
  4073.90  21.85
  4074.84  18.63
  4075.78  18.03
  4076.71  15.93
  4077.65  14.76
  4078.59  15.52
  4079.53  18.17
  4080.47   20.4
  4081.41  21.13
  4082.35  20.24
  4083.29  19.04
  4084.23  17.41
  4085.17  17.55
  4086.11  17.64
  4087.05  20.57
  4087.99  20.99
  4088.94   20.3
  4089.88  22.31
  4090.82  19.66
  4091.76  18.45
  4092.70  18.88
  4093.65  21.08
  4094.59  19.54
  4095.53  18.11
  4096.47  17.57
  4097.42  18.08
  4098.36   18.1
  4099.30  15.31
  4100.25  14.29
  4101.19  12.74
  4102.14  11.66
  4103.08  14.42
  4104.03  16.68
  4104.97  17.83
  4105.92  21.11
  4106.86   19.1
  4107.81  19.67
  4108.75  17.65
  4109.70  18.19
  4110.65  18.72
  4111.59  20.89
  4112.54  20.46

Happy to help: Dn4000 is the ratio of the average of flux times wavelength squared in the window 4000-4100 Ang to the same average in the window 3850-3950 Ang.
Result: 1.61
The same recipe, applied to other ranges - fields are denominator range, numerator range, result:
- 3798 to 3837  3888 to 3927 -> 1.16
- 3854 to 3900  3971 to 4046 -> 1.44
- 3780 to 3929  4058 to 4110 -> 1.54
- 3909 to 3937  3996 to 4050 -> 1.75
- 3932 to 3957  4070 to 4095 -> 1.86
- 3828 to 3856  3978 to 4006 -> 1.64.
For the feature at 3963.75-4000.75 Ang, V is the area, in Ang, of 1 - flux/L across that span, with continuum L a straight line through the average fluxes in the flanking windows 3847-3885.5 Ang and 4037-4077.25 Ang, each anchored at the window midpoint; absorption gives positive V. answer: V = 5.5 Ang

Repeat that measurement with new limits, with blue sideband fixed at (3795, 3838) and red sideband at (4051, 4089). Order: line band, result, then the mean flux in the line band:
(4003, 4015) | -1.01 Ang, 18.4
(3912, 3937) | 7.50 Ang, 10.5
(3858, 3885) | 1.79 Ang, 12.9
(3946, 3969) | 5.83 Ang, 11.8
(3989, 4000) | -0.92 Ang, 18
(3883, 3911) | 1.53 Ang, 13.7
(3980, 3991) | -0.45 Ang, 17.1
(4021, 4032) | -1.02 Ang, 19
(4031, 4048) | -0.21 Ang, 17.9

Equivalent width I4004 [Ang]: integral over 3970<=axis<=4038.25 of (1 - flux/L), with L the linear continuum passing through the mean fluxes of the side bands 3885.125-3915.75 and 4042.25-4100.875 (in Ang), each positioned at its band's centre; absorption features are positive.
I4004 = -3.1 Ang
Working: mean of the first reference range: 14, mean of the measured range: 17.4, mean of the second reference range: 18.3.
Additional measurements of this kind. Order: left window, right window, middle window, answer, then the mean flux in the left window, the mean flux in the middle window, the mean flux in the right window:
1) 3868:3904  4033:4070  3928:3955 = 9.28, 13.2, 9.85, 18.3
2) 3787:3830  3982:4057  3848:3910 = 7.21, 13.5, 13.3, 18.3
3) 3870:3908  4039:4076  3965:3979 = 6.23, 13.2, 8.72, 18.2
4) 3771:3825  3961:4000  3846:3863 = 1.22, 14.7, 13.3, 13.5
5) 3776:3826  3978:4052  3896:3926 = 3.63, 14.5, 14.4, 18.2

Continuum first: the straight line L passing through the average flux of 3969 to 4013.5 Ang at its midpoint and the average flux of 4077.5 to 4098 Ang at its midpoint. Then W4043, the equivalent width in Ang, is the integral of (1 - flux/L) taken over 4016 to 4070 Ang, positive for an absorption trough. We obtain -2.1 Ang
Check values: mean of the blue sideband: 16.3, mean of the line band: 18.4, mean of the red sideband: 19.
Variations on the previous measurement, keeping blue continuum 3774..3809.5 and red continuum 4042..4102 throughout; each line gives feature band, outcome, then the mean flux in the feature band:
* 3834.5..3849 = 3.8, 11.6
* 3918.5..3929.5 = 3.1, 11.8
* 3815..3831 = 4.0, 11.6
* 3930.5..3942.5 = 7.5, 6.21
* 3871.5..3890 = 4.3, 12.3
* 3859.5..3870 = 1.5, 13.6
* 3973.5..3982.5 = 1.1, 15.1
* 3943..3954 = 2.0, 13.8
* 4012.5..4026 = -0.8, 18.7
